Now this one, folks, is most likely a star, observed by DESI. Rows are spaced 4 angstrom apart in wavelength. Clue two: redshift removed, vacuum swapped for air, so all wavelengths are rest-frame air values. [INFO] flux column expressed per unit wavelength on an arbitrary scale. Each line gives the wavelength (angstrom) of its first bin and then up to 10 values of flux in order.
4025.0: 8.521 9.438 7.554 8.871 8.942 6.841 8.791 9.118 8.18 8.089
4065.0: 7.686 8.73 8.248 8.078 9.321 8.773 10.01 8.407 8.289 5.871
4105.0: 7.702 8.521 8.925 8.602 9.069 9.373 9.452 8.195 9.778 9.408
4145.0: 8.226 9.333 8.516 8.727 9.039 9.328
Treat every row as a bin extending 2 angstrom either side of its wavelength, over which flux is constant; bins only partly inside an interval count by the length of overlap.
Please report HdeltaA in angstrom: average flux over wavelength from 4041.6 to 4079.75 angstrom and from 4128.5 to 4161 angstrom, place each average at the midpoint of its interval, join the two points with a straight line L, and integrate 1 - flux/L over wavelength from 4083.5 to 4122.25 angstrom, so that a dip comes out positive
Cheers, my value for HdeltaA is 0.9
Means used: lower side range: 8.25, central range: 8.4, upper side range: 8.94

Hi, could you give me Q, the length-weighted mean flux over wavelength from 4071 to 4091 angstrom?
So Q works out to 8.89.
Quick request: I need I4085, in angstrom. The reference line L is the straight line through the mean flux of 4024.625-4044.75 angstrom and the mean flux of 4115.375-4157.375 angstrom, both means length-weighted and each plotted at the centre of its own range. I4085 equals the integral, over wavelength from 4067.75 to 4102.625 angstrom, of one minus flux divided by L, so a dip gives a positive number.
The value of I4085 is 1.2 angstrom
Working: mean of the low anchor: 8.52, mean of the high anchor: 8.98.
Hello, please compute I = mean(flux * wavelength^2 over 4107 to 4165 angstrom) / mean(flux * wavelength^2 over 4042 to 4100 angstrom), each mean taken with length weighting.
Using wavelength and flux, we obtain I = 1.10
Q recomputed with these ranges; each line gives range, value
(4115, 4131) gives 9.12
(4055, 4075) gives 8.19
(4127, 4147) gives 9.01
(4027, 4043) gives 8.7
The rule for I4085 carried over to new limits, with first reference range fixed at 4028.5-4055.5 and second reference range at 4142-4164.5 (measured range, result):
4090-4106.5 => 1.8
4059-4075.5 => 0.7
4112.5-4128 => -0.5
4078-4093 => -1.0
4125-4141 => -0.8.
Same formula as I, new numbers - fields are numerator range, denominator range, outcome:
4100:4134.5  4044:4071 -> 1.06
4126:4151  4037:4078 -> 1.14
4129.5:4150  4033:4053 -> 1.13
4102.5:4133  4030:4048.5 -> 1.11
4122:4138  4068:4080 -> 1.12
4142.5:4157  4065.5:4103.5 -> 1.08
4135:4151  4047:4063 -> 1.12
